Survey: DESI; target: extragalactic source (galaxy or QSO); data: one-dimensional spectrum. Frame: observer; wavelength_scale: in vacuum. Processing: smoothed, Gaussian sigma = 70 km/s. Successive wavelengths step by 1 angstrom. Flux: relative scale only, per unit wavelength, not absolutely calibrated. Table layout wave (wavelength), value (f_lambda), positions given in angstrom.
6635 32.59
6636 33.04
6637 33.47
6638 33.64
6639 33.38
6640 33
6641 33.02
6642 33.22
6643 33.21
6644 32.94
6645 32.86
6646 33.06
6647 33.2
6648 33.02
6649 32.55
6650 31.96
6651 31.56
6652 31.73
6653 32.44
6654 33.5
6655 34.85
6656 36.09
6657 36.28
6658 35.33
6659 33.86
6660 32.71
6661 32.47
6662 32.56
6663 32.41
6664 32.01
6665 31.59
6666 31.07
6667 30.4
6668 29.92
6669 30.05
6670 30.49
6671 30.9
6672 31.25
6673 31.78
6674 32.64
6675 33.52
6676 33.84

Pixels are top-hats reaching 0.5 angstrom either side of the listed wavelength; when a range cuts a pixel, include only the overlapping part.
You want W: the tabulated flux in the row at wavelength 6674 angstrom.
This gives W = 32.64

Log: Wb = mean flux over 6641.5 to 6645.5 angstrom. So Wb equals 33.1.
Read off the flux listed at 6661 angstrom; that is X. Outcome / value 32.47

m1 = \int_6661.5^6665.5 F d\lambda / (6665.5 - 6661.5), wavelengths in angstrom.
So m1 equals 32.1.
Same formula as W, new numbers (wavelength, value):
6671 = 30.9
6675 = 33.52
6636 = 33.04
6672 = 31.25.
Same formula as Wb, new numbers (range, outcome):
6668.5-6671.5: 30.5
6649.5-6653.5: 31.9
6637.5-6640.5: 33.3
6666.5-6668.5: 30.2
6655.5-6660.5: 34.9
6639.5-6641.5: 33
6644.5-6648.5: 33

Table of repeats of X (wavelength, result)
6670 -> 30.49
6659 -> 33.86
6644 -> 32.94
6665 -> 31.59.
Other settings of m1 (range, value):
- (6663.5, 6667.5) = 31.3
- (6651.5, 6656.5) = 33.7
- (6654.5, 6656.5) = 35.5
